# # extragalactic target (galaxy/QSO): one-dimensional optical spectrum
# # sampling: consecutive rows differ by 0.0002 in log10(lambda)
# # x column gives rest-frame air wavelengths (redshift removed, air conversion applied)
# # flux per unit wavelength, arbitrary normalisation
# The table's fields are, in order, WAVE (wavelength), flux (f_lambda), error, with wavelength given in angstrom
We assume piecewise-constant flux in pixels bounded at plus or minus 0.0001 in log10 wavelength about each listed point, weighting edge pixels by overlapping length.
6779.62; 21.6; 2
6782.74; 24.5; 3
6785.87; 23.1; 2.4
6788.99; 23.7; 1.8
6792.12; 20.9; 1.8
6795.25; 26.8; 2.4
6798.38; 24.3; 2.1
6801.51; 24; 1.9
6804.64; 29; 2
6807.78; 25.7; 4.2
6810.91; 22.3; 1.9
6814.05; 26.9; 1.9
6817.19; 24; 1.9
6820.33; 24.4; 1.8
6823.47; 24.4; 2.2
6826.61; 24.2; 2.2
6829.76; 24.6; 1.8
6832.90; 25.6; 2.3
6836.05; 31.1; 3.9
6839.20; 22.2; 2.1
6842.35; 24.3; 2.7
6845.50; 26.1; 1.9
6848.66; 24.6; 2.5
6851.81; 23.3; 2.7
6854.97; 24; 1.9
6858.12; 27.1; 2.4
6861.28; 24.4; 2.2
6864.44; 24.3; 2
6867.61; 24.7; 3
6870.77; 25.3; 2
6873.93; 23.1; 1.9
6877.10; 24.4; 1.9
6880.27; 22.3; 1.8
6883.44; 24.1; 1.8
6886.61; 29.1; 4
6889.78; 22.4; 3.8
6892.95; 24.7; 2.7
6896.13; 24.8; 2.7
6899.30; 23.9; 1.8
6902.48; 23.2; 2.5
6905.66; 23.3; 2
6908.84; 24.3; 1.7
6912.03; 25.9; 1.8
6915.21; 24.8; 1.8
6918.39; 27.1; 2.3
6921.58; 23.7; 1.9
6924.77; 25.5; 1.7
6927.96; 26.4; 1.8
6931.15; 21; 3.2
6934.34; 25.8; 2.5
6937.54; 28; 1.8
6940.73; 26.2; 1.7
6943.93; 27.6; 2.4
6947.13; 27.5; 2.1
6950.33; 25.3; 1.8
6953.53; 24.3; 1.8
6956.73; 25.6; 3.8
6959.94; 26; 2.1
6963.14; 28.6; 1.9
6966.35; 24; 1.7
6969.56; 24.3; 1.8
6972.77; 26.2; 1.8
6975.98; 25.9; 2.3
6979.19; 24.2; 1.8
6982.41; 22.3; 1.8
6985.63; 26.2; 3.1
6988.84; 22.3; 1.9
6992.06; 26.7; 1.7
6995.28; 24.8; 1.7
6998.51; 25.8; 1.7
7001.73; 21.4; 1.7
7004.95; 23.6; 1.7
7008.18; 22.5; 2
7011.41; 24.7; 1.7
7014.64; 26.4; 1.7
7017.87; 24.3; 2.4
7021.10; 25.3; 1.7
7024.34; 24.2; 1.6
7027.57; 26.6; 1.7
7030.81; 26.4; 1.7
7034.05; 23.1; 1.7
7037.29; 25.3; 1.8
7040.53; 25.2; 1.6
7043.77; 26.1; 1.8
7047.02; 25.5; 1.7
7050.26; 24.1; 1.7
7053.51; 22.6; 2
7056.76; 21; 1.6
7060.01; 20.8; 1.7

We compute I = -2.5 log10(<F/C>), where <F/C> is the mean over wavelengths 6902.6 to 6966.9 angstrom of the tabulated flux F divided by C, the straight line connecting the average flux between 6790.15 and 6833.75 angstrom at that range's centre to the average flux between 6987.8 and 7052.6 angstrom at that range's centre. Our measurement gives -0.03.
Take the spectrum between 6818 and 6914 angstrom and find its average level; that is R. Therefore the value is 24.7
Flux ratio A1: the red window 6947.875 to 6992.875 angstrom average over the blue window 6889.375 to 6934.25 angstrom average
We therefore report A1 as 1.03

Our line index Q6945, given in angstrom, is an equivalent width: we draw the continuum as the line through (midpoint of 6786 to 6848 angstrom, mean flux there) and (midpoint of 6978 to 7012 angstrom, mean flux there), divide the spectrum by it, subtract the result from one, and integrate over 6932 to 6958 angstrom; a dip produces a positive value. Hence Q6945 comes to -2.0 angstrom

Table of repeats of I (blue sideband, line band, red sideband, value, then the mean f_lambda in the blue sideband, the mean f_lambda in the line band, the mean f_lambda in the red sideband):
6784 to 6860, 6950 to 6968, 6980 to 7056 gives -0.04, 24.9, 25.7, 24.5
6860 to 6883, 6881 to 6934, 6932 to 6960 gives 0.02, 24.1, 24.6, 26.1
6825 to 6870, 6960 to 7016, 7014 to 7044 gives 0.02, 25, 24.7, 25.2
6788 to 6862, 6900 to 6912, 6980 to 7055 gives 0.04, 24.9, 23.9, 24.6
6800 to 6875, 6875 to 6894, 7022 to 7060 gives 0.02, 25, 24.5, 24.4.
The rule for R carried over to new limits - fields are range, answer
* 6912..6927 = 25.4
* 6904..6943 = 25.2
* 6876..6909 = 24.2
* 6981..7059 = 24.4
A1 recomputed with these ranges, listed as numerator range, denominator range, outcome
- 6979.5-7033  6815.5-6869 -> 0.99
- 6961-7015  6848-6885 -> 1.02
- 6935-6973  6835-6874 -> 1.05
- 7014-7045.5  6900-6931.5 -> 1.03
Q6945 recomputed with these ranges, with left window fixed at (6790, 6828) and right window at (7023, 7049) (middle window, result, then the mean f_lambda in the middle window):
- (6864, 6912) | 1.2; 24.3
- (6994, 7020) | 1.1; 24.2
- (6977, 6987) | 0.3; 24.3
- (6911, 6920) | -0.3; 25.9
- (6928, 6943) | -0.3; 25.5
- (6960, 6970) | -0.3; 25.9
